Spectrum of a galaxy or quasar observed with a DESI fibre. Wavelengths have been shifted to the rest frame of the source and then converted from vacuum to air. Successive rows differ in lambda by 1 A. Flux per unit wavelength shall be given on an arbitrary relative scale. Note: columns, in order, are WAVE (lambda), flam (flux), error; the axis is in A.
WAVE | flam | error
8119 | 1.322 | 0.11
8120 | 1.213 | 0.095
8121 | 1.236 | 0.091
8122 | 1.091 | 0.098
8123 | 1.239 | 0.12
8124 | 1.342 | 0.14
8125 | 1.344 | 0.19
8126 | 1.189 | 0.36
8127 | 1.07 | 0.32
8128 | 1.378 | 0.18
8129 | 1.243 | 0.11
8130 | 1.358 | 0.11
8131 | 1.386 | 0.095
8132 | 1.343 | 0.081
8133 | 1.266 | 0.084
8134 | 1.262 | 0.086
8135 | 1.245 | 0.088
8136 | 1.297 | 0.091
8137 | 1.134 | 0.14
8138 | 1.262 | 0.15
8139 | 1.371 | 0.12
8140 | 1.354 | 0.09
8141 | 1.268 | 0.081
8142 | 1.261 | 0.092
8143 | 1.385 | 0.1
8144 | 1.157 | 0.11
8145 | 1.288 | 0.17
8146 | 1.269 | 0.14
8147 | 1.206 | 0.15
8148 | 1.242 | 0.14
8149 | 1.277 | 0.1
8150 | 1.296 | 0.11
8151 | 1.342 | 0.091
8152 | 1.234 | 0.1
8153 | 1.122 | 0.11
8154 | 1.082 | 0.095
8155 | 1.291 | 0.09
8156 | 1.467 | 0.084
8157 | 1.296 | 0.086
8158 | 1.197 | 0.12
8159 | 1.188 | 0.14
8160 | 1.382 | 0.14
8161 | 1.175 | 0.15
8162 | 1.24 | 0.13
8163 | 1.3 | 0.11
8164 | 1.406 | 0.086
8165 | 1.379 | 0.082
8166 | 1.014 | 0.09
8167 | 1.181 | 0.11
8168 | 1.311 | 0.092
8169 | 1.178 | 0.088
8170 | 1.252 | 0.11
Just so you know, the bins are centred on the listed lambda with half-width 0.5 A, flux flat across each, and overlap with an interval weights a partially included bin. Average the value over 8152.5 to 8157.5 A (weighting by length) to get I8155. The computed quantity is 1.25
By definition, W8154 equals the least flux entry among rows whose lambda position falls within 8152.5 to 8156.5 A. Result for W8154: 1.082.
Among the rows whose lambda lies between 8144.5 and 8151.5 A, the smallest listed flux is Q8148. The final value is 1.206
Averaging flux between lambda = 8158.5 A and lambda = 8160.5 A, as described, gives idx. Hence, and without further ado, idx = 1.28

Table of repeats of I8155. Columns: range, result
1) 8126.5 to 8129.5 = 1.23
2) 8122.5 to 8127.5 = 1.24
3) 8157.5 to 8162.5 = 1.24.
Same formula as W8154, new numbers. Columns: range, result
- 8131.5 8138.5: 1.134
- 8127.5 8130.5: 1.243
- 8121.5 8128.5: 1.07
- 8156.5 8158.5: 1.197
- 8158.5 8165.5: 1.175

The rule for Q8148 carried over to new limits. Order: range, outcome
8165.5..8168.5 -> 1.014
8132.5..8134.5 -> 1.262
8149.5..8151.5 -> 1.296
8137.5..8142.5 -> 1.261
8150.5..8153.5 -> 1.122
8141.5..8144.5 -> 1.157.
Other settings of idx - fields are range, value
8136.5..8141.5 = 1.28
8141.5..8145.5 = 1.27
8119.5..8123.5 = 1.19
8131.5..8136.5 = 1.28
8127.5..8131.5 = 1.34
